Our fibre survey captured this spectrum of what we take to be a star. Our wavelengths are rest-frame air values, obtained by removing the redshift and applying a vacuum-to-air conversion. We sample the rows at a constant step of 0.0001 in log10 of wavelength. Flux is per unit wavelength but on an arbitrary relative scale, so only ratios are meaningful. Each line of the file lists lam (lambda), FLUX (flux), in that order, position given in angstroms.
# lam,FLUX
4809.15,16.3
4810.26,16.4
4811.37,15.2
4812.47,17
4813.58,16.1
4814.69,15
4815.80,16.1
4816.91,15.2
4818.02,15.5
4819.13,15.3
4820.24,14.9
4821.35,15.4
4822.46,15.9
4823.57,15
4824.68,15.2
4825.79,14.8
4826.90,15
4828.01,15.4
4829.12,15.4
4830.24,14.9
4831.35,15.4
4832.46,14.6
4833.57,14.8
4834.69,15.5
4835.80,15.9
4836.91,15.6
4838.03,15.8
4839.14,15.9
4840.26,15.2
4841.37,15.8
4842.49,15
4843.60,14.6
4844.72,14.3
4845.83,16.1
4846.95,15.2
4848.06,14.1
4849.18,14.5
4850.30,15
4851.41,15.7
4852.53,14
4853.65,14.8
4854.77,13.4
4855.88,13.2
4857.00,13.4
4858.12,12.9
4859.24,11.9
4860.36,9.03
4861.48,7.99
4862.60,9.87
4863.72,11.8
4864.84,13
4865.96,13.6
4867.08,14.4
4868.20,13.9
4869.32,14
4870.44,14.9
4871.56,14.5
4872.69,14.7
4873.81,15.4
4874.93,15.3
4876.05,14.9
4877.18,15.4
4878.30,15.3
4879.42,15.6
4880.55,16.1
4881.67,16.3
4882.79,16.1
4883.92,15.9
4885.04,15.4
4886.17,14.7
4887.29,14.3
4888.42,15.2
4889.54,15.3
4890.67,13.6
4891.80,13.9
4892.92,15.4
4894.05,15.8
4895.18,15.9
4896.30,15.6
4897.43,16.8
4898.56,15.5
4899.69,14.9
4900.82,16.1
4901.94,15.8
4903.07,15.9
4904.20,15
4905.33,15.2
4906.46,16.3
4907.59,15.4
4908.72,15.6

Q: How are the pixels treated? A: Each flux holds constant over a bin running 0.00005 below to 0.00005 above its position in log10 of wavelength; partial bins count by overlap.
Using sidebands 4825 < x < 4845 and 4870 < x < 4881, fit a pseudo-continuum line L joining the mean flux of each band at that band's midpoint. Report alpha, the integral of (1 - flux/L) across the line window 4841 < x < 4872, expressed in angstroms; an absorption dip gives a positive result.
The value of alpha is 3.3 angstroms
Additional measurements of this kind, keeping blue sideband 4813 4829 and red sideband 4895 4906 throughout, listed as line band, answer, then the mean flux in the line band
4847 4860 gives 1.3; 13.9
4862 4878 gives 1.6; 14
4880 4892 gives 0.3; 15.2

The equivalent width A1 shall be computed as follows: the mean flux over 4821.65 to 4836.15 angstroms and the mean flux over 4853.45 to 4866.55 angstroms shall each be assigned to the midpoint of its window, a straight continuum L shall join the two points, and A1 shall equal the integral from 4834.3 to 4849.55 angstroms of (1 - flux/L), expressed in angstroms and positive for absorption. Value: -1.53 angstroms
